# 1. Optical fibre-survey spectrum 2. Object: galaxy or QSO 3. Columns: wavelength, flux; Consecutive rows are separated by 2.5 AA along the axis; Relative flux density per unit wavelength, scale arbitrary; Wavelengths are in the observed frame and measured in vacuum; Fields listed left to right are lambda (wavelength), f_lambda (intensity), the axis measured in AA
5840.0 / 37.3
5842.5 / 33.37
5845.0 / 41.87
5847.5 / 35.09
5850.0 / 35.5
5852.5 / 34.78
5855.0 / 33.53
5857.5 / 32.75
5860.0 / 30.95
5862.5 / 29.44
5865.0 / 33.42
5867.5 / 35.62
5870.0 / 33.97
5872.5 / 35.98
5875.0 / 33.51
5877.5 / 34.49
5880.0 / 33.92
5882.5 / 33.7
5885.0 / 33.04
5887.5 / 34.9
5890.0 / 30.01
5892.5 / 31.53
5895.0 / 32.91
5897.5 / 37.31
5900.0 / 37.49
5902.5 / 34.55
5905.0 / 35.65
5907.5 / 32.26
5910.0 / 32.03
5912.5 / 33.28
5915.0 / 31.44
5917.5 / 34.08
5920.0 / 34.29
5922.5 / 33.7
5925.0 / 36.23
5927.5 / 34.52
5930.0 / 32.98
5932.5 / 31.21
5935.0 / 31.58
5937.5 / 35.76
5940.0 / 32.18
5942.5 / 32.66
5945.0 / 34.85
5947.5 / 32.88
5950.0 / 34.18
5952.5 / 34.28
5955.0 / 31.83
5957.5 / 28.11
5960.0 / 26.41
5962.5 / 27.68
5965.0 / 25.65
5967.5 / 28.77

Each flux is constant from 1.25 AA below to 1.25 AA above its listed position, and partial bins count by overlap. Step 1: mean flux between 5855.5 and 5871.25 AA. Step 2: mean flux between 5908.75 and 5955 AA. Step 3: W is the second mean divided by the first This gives 1.0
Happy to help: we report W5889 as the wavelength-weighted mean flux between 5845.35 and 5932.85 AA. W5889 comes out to 33.8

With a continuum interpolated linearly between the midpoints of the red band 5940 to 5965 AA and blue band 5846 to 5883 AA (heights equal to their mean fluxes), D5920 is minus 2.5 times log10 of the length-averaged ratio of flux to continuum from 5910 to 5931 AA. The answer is -0.052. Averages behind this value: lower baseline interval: 33.8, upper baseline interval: 31.2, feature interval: 33.7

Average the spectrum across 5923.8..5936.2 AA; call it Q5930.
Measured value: 33.3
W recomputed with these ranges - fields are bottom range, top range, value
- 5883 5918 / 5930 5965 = 0.94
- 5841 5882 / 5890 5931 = 0.99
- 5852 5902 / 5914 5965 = 0.96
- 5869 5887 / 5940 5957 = 0.97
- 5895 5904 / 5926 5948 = 0.92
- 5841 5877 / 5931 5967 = 0.91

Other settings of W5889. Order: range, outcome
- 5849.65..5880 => 33.6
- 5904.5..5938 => 33.4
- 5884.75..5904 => 34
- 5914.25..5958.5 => 33.2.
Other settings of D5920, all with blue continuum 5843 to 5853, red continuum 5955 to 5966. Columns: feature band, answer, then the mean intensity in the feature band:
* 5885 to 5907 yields -0.04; 34.2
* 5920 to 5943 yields -0.12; 33.5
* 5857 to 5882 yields 0.05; 33.4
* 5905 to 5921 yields -0.06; 33.1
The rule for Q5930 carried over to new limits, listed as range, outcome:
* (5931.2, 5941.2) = 32.7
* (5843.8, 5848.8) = 38.4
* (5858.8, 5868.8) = 32.4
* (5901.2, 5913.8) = 33.6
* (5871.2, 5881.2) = 34.5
